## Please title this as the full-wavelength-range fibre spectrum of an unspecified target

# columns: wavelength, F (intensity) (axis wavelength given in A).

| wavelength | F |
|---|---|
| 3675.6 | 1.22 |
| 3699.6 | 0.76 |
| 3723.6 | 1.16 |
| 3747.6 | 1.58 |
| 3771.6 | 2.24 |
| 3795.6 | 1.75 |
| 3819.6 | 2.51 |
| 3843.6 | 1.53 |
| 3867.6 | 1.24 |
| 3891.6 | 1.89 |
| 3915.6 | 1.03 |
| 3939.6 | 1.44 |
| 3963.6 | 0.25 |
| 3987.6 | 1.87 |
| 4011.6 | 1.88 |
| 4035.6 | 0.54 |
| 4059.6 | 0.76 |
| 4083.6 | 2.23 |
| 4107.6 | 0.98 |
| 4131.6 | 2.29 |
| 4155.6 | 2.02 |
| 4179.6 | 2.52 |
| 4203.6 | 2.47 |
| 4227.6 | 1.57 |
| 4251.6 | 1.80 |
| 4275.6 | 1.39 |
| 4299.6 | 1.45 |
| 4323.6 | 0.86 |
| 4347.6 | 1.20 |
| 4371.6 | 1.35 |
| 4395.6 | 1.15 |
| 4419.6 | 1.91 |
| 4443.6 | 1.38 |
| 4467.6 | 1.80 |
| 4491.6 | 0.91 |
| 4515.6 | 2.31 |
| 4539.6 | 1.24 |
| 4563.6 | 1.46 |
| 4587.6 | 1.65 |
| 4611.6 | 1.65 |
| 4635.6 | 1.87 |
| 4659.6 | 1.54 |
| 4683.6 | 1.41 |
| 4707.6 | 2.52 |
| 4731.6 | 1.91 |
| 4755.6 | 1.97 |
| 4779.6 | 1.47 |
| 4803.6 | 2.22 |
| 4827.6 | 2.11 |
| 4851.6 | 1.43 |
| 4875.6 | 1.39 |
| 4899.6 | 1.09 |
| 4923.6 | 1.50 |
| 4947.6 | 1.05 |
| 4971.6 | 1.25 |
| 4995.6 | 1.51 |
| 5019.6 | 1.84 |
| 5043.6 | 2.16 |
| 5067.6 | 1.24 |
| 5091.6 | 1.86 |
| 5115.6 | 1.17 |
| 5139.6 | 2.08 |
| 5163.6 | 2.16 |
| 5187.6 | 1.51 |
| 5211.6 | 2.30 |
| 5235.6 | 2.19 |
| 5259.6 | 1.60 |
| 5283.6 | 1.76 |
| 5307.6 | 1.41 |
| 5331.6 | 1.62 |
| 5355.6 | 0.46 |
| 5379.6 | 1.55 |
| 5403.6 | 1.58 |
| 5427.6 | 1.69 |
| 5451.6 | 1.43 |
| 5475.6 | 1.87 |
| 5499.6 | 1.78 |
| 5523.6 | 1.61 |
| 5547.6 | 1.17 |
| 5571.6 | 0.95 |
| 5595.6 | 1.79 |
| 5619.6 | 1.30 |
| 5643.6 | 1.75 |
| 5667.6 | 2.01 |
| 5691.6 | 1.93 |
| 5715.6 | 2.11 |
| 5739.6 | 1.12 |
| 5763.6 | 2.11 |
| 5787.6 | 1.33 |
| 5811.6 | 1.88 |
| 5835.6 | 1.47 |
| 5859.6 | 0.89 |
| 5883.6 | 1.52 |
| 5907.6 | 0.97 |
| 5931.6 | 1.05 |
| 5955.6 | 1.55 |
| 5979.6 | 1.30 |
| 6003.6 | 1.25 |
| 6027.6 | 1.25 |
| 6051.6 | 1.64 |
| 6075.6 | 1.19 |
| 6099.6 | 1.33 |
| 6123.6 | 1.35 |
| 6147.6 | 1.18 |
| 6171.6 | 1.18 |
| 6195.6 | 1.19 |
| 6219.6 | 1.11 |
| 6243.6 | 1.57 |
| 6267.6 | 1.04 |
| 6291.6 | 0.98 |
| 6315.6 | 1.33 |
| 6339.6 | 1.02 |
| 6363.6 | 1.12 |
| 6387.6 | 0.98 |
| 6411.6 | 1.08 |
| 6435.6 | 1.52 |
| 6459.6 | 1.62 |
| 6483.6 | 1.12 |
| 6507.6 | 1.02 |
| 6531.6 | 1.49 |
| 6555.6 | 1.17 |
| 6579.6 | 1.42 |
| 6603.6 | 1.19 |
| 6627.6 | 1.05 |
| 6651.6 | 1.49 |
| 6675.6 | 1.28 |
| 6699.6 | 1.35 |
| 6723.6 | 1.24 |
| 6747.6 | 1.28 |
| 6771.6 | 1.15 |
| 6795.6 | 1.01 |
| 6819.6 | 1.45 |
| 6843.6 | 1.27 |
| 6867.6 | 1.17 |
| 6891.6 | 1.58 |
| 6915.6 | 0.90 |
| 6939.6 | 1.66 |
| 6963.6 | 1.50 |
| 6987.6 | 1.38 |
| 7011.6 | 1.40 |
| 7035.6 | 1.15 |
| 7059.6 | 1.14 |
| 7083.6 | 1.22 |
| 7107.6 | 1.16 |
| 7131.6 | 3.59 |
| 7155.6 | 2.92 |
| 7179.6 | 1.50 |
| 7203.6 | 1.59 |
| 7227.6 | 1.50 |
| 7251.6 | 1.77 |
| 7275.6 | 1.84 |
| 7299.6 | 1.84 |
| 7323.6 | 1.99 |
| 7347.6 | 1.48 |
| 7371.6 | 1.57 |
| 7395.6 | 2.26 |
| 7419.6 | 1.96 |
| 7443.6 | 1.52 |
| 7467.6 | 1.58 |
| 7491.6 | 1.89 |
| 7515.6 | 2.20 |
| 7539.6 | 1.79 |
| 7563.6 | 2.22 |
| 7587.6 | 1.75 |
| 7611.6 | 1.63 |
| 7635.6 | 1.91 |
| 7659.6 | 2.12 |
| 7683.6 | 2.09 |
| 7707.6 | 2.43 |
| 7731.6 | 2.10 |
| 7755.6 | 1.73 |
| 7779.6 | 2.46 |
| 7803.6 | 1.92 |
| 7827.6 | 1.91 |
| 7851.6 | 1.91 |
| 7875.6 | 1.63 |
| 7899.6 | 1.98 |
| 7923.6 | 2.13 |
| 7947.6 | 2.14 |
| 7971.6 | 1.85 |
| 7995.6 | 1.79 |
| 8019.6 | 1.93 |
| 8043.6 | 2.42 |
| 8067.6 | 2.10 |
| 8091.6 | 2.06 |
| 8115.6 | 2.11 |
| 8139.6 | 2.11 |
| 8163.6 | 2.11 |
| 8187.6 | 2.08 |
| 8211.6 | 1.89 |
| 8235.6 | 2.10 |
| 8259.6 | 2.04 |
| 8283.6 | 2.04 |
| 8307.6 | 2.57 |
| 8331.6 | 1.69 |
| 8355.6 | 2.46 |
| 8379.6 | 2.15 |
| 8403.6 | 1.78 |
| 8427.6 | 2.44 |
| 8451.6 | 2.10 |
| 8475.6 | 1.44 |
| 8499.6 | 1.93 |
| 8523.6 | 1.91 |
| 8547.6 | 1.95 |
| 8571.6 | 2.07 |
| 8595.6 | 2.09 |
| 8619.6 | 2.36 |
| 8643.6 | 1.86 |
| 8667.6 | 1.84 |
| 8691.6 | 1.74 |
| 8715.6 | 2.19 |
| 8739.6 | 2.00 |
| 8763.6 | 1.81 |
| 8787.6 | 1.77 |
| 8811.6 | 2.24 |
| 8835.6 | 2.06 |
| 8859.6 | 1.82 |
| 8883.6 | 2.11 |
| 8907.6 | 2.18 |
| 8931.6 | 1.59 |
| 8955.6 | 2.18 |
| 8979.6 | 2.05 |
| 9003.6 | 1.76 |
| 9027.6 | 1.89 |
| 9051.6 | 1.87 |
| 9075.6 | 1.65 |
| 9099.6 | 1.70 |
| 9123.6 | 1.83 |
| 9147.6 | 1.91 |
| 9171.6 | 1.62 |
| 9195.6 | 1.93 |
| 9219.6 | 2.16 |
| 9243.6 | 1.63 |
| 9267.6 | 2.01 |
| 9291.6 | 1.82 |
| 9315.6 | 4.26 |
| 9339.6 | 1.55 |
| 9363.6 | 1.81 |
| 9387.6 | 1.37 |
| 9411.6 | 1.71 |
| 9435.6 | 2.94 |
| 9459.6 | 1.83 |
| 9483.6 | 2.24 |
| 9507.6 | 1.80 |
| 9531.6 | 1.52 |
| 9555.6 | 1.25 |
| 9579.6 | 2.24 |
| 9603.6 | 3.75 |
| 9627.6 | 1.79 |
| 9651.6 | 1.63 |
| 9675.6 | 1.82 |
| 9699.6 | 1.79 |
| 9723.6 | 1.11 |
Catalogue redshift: 0.92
